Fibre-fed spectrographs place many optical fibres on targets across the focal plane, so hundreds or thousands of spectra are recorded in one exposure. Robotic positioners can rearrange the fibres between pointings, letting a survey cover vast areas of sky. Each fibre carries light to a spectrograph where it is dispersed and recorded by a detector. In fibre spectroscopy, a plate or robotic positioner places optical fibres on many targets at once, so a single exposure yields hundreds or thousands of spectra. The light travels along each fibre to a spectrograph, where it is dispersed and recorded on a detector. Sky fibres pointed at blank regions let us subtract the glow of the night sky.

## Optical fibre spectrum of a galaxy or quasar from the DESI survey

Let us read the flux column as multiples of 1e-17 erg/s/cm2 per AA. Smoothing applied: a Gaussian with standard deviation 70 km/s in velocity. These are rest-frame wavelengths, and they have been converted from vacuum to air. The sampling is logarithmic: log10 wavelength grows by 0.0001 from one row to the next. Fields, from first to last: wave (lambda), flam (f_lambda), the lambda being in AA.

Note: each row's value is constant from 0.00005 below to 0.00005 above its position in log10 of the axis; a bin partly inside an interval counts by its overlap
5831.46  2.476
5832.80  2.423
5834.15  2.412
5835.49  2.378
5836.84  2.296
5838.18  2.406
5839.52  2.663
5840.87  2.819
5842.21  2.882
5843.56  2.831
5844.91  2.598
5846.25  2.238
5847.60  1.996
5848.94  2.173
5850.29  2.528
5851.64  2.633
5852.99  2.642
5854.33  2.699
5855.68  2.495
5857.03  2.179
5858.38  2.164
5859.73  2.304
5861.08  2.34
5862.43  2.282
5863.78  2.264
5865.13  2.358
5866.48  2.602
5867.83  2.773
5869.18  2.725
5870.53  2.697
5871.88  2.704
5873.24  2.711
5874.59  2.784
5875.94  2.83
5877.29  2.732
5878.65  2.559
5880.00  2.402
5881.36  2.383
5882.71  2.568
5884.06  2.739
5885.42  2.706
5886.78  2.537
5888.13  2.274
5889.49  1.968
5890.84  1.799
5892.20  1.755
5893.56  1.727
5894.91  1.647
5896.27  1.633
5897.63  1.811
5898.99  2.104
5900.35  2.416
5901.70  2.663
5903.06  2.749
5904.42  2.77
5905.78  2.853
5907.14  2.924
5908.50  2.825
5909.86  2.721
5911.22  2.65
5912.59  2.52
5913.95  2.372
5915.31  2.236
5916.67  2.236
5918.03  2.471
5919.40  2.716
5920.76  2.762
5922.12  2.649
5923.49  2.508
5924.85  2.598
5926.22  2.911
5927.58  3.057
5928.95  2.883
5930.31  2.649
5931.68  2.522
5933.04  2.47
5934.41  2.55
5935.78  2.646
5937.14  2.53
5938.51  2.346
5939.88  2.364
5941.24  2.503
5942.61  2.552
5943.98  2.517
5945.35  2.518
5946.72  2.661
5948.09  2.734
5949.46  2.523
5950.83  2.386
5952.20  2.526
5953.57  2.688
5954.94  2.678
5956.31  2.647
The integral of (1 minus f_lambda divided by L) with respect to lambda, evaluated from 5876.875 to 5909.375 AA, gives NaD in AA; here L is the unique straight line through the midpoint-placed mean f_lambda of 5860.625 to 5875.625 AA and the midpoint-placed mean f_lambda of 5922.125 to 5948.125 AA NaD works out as 2.9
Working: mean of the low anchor 2.58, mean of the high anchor 2.6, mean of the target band 2.36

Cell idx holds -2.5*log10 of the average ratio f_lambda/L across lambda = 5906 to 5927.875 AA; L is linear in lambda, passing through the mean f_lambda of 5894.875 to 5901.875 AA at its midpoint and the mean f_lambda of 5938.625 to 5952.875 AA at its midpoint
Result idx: -0.18 mag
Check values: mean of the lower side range 2.04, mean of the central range 2.63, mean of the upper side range 2.52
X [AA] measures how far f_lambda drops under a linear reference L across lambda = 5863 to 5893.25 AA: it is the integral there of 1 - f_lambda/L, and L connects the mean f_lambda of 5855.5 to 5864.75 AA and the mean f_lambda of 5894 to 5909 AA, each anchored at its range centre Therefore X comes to -2.1 AA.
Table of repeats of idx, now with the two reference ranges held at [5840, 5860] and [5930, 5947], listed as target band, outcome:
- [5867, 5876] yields -0.10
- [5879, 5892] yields 0.06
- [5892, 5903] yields 0.23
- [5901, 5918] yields -0.05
